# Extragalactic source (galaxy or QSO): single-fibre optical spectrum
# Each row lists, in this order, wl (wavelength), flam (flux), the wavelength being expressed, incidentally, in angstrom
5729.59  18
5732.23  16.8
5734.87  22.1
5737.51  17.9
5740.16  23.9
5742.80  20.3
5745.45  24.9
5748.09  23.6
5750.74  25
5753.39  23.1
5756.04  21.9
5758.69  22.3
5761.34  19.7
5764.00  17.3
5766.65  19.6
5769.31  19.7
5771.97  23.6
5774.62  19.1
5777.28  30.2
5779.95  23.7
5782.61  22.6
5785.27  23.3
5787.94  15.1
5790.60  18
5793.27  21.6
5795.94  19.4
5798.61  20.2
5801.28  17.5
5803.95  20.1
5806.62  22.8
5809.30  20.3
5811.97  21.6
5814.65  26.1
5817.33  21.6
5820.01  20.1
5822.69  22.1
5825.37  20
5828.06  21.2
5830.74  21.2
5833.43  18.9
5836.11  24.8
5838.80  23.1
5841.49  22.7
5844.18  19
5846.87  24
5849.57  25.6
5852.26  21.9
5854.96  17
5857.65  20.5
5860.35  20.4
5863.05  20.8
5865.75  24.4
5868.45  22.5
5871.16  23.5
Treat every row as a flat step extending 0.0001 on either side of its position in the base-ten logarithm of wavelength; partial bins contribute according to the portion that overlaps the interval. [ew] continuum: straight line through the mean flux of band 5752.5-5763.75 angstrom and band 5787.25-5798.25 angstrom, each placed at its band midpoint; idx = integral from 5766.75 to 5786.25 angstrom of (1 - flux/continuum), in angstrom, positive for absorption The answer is -2.9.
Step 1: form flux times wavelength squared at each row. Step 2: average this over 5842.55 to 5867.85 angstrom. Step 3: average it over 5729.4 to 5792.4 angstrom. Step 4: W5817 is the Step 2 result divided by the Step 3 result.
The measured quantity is 1.04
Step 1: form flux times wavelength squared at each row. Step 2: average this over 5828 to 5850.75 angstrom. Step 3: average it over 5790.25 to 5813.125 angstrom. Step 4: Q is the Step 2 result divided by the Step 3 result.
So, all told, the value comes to 1.12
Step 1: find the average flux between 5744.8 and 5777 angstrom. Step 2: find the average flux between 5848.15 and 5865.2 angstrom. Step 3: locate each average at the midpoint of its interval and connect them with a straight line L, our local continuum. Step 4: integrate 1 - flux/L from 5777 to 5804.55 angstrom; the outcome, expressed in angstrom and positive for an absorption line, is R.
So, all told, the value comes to 1.18 angstrom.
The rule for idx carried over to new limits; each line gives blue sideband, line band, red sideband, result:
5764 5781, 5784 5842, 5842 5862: 2.0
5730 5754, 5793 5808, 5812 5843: 1.2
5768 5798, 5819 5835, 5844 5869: 0.7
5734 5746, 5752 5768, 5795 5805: 0.1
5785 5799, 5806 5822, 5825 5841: -1.2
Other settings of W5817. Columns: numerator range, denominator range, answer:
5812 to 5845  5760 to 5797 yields 1.06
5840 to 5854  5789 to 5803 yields 1.19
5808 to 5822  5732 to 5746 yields 1.07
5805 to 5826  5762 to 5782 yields 1.02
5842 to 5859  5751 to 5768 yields 1.06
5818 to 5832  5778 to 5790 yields 0.99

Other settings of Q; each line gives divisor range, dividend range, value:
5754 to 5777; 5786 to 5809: 0.94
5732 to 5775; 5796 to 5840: 1.02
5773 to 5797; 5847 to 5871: 1.04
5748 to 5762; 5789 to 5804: 0.87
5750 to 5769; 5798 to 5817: 1.03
